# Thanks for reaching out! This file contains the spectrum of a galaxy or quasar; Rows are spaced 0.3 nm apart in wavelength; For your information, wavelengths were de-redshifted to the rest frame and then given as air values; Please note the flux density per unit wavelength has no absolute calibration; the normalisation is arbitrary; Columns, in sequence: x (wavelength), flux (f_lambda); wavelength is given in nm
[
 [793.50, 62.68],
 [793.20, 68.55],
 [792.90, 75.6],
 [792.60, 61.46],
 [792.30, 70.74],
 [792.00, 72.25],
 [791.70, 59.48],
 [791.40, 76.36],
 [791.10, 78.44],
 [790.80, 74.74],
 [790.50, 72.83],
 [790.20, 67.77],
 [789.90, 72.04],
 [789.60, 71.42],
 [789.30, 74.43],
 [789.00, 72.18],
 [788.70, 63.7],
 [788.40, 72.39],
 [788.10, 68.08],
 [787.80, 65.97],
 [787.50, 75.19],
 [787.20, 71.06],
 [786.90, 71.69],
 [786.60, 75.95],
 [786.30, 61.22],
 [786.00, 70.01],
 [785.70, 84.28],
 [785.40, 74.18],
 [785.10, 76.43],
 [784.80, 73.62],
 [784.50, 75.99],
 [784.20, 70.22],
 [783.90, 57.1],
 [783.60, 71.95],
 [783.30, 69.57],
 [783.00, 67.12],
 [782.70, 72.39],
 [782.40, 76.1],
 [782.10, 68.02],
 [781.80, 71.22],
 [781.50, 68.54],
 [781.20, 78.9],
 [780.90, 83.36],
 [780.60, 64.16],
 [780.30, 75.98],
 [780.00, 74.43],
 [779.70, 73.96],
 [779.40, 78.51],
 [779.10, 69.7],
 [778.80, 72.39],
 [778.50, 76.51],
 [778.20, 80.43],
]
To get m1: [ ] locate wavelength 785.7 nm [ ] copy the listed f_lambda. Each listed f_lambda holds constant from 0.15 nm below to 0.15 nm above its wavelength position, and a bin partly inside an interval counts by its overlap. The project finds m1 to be 84.28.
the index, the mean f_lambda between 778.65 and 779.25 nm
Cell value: 71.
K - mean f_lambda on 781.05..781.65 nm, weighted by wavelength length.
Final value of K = 73.7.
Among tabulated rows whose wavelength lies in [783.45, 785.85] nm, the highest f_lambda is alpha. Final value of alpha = 84.28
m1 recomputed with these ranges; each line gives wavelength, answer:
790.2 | 67.77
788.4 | 72.39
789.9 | 72.04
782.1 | 68.02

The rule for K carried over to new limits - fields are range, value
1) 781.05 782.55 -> 72.6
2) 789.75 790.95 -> 71.8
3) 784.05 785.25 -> 74.1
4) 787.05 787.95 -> 70.7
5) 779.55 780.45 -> 74.8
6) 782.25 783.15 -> 71.9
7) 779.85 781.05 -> 74.5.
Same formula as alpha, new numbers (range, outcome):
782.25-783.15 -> 76.1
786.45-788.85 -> 75.95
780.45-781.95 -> 83.36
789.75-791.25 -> 78.44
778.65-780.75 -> 78.51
